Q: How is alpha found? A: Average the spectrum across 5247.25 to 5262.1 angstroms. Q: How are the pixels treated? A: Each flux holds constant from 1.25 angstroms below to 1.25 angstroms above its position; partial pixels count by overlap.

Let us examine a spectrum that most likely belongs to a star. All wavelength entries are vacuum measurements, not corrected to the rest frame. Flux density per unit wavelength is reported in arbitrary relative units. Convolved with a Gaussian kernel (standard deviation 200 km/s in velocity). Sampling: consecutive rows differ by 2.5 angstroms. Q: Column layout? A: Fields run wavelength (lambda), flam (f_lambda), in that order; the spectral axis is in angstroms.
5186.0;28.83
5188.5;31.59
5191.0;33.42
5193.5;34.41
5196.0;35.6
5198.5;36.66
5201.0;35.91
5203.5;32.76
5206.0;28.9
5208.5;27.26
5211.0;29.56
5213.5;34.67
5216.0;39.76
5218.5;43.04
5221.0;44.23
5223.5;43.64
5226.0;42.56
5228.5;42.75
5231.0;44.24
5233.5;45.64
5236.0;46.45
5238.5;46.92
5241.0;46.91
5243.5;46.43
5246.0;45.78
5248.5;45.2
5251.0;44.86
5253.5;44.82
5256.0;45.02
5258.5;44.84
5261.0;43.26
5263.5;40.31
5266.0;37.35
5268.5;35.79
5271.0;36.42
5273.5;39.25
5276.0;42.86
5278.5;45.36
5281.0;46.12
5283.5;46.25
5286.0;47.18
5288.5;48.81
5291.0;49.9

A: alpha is 44.7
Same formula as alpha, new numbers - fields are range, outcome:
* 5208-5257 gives 42.7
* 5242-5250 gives 45.8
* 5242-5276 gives 42.3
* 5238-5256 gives 45.7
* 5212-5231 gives 41.5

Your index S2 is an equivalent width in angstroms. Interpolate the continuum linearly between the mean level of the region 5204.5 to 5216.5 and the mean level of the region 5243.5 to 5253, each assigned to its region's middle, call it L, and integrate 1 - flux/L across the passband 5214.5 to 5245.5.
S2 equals -4.6 angstroms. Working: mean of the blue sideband 31.6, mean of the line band 44.3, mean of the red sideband 45.4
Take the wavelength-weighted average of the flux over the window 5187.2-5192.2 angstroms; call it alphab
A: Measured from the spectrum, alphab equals 32.5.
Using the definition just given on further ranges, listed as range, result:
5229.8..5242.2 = 46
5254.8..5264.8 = 43.3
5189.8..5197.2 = 34.5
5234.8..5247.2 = 46.5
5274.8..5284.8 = 45.2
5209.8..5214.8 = 32.2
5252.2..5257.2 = 44.9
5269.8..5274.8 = 37.9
